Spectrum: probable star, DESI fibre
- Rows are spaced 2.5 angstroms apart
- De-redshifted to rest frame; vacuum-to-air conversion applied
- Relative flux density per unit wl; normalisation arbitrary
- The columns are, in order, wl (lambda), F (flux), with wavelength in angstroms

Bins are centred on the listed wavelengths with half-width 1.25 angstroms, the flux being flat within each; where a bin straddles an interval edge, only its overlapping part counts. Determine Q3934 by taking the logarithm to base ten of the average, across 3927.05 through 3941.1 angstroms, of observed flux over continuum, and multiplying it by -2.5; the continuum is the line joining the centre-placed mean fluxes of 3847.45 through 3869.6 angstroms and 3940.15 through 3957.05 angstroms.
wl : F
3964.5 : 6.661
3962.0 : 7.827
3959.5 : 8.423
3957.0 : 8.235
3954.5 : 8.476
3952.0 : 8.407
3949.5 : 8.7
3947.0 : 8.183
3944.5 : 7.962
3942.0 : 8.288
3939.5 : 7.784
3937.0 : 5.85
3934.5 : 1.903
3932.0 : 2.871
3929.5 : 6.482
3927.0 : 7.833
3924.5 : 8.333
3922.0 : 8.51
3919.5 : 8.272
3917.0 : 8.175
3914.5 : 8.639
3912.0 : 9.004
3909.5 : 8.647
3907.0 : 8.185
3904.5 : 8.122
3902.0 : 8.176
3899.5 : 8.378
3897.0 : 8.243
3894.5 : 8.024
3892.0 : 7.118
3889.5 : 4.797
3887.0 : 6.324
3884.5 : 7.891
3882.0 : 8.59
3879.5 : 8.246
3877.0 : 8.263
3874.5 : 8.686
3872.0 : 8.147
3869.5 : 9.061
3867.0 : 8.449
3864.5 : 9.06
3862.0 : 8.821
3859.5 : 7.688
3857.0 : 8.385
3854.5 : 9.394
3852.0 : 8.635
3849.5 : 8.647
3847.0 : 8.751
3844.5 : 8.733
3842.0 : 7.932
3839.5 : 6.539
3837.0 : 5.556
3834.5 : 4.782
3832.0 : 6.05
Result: 0.495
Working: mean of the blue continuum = 8.67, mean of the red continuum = 8.31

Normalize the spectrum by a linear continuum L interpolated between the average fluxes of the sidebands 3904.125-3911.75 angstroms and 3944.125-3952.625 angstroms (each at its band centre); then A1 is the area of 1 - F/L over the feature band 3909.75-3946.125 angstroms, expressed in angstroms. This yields 5.21 angstroms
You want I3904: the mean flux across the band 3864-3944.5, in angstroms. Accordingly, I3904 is 7.63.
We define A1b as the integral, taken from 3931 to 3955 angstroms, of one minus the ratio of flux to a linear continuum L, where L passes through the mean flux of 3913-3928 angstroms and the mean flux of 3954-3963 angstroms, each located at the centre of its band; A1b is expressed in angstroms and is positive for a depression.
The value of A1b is 4.1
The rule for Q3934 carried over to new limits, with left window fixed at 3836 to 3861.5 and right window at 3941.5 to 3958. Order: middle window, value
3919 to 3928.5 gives 0.01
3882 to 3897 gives 0.15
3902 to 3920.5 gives -0.02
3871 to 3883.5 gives -0.03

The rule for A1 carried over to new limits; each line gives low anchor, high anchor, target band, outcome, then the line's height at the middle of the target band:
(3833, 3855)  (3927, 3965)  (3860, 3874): -2.2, 7.48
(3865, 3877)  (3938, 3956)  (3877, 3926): 2.6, 8.44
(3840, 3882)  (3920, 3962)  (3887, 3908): 1.1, 7.96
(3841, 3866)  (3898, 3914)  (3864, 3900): 2.5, 8.51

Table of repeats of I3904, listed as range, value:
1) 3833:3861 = 7.73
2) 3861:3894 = 7.95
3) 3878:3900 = 7.49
